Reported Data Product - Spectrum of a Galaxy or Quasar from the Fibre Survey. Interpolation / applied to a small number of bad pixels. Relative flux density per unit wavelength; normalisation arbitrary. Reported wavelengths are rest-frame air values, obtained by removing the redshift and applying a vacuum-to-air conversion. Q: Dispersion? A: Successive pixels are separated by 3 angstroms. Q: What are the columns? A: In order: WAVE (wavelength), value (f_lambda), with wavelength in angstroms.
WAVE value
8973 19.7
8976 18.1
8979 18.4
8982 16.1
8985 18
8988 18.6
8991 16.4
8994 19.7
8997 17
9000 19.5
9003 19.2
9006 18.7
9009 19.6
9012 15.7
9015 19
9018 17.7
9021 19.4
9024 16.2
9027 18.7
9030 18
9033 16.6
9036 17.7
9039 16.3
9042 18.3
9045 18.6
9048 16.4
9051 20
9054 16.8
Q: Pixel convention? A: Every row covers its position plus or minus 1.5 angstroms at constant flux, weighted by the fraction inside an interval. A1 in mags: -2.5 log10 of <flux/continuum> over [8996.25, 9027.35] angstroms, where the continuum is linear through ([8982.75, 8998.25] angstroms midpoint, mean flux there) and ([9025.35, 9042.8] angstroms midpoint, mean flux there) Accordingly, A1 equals -0.03 mag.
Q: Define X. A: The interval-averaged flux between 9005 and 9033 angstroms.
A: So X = 18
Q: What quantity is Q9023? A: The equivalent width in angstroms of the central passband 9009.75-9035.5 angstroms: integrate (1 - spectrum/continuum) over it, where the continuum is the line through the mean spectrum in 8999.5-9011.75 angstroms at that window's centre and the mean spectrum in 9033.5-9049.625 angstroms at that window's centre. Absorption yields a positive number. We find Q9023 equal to 0.65 angstroms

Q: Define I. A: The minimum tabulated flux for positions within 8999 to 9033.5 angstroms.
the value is 15.7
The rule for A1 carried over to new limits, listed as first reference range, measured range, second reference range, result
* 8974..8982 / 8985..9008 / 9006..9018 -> -0.02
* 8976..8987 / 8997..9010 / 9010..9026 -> -0.08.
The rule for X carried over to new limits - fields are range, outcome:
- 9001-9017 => 18.4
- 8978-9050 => 17.9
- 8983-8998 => 17.9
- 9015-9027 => 18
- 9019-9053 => 17.8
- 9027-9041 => 17.4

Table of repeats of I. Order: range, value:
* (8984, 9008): 16.4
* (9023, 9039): 16.2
